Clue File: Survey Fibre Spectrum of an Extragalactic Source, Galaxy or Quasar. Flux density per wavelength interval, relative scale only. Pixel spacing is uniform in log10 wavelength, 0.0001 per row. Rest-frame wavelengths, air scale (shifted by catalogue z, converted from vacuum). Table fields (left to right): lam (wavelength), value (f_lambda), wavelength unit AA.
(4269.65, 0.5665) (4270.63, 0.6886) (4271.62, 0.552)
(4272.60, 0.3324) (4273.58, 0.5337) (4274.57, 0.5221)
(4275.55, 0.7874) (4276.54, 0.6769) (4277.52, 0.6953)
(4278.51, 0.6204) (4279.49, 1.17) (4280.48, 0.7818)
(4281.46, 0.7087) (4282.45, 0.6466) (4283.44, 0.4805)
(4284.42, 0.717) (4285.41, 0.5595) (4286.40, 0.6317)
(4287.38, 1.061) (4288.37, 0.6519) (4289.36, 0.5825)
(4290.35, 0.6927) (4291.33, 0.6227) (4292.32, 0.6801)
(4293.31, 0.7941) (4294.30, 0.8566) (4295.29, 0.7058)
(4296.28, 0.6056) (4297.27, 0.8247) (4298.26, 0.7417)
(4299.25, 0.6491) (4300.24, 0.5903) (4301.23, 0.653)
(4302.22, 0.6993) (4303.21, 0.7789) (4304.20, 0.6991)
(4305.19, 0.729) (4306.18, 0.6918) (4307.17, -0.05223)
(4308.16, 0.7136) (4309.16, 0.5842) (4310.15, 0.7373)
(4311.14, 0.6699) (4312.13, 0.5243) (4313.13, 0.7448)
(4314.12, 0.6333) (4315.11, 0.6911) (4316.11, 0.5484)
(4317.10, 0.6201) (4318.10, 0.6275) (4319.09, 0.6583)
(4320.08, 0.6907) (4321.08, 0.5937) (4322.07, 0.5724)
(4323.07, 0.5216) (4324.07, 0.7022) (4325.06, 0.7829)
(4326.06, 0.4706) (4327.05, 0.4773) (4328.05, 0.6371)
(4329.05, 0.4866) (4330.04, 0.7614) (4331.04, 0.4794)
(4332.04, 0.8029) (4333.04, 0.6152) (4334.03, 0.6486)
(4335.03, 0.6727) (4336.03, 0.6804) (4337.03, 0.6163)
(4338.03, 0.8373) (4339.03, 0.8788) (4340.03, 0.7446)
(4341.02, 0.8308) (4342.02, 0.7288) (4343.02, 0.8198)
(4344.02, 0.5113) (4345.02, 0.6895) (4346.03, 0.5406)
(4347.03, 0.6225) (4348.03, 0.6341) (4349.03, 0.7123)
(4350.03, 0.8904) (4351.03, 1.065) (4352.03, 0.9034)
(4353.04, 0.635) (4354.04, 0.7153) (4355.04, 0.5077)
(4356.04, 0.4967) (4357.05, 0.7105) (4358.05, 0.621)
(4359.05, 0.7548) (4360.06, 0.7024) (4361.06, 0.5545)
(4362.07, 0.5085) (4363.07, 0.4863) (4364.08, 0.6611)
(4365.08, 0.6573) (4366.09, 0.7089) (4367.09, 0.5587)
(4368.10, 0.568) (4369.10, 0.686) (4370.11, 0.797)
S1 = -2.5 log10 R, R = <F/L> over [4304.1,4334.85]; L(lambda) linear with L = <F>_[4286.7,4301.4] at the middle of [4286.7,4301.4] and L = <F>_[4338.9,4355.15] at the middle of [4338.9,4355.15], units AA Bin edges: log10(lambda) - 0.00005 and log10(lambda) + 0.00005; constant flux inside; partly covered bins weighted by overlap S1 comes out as 0.18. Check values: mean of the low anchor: 0.714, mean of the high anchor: 0.733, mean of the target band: 0.615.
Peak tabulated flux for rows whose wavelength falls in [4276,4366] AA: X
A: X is 1.17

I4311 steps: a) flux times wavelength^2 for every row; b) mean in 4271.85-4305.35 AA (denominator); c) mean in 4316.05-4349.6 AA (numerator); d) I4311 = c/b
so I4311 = 0.97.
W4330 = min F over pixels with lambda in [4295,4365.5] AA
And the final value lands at -0.05223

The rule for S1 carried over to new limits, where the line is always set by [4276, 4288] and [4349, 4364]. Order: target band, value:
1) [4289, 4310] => 0.09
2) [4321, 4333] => 0.15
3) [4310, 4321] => 0.10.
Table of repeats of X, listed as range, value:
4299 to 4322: 0.7789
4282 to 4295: 1.061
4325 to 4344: 0.8788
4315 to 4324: 0.6911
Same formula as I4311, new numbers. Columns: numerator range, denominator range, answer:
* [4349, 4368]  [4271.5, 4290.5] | 1.04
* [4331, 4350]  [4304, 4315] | 1.16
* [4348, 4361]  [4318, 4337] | 1.16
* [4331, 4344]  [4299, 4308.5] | 1.19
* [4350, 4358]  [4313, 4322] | 1.15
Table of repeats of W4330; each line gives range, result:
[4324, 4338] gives 0.4706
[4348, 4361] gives 0.4967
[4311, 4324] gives 0.5216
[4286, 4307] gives 0.5825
